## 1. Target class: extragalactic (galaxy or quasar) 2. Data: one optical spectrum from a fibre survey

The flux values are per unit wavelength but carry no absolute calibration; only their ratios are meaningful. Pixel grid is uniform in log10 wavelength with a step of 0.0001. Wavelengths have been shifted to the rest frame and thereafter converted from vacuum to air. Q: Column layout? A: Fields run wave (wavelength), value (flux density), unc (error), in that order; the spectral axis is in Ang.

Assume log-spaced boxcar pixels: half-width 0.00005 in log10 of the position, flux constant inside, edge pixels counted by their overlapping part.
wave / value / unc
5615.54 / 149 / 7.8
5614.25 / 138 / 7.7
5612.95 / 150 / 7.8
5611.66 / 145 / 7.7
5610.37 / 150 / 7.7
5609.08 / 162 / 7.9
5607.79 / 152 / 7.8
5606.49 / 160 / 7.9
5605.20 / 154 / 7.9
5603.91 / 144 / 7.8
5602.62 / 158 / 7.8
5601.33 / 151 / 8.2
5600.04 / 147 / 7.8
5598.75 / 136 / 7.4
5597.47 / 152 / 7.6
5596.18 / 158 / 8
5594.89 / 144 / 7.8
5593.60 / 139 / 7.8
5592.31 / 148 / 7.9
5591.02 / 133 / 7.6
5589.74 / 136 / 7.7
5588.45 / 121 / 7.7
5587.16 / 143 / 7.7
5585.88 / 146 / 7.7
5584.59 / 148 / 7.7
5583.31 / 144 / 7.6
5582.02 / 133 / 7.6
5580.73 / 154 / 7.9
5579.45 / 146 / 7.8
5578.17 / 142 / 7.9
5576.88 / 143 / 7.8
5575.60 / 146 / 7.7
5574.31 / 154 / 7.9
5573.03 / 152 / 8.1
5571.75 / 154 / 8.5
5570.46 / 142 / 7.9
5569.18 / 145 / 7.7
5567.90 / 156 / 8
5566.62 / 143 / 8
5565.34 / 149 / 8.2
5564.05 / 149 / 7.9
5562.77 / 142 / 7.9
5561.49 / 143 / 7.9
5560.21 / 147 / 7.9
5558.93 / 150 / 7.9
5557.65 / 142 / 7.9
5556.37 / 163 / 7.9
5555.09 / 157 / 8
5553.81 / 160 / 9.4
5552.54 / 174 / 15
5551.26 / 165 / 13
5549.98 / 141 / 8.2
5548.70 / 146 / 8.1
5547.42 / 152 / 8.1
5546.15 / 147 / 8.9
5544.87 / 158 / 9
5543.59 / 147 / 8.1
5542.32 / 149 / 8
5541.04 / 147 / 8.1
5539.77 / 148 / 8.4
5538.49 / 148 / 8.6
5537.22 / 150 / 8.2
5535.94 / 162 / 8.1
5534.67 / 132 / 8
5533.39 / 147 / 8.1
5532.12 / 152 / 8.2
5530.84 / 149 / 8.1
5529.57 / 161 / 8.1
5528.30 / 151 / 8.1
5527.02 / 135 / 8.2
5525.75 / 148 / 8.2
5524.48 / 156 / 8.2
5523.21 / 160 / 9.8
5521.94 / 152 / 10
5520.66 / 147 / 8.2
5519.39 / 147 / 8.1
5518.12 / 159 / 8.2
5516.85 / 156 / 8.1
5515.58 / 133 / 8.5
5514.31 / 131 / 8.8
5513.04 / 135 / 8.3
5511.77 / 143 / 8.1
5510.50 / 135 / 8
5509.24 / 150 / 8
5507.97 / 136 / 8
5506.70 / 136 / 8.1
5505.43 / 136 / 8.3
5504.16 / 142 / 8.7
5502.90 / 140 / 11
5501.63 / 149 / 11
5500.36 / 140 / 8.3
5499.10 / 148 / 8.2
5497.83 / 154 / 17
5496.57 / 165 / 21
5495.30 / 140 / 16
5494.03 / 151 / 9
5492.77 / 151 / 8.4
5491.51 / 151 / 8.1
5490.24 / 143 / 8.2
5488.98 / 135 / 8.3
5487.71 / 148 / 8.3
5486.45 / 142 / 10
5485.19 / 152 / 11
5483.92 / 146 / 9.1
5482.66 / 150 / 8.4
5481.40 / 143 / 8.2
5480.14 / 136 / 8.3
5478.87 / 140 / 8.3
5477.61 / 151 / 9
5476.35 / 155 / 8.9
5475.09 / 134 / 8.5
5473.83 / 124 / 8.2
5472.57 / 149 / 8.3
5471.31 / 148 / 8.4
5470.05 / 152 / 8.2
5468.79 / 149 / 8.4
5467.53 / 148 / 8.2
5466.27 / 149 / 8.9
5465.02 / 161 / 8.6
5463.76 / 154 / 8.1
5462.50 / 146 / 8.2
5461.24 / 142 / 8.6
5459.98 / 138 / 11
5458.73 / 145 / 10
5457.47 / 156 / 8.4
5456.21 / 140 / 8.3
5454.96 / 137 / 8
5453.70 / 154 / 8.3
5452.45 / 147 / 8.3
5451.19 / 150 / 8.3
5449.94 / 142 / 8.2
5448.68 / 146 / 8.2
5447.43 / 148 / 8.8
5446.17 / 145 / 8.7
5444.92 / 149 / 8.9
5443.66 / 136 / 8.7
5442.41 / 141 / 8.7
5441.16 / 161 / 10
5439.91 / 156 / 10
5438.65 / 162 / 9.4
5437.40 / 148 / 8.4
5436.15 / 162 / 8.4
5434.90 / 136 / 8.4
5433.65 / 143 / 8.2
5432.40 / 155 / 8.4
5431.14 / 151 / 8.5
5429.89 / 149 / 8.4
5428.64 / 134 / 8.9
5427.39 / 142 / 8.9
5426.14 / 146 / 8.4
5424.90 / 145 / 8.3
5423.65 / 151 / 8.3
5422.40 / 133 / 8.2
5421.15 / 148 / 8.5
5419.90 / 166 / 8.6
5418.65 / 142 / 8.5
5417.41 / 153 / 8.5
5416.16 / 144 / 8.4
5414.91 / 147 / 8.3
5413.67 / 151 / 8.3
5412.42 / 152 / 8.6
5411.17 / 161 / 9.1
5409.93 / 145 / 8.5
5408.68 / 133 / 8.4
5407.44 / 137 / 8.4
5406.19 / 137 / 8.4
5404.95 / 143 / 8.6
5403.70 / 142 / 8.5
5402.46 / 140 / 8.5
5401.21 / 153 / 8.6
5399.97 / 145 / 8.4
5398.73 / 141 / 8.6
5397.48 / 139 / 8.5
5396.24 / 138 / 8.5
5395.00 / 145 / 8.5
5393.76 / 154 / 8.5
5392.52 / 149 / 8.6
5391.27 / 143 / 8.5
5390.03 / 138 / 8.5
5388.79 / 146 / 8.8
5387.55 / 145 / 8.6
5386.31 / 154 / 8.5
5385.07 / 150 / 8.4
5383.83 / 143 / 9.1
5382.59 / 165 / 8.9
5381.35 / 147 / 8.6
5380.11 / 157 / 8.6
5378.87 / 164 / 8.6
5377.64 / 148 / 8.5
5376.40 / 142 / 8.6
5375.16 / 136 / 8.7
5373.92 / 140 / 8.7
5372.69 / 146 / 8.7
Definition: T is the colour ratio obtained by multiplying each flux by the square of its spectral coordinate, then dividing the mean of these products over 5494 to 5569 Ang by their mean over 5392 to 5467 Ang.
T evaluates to 1.0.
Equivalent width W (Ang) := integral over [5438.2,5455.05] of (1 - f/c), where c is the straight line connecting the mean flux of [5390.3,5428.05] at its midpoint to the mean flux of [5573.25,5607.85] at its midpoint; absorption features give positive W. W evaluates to -0.33 Ang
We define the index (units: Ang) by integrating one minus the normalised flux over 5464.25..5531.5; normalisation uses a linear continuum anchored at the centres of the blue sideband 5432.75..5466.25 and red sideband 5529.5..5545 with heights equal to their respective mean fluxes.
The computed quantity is 1.19 Ang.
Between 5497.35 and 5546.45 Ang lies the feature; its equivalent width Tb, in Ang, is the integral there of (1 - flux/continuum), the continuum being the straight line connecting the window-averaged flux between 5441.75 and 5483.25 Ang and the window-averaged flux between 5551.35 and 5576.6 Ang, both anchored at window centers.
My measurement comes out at 0.8 Ang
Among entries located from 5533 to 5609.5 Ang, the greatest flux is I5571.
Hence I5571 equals 174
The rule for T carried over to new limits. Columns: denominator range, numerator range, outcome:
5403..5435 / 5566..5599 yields 1.05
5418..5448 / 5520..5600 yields 1.05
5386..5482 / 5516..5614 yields 1.07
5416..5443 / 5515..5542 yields 1.04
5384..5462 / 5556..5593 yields 1.05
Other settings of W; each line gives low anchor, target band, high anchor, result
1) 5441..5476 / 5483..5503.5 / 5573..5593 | -0.3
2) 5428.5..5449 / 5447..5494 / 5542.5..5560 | 1.3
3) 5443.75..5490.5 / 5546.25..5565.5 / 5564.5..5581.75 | -0.6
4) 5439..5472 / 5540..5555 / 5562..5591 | -0.8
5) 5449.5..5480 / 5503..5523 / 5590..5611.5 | 0.6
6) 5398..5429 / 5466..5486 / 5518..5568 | 0.4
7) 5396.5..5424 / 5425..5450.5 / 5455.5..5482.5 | -0.3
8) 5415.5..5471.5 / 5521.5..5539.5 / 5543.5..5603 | -0.3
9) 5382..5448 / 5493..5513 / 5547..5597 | 0.4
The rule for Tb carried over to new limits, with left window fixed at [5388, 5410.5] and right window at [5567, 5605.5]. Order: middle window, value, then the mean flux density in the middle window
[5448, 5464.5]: -0.3 Ang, 146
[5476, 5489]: -0.1 Ang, 145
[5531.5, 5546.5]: -0.4 Ang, 149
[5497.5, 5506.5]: 0.1 Ang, 143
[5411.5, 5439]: -1.0 Ang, 148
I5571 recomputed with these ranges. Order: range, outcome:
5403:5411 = 145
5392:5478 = 166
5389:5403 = 154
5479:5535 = 165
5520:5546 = 162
